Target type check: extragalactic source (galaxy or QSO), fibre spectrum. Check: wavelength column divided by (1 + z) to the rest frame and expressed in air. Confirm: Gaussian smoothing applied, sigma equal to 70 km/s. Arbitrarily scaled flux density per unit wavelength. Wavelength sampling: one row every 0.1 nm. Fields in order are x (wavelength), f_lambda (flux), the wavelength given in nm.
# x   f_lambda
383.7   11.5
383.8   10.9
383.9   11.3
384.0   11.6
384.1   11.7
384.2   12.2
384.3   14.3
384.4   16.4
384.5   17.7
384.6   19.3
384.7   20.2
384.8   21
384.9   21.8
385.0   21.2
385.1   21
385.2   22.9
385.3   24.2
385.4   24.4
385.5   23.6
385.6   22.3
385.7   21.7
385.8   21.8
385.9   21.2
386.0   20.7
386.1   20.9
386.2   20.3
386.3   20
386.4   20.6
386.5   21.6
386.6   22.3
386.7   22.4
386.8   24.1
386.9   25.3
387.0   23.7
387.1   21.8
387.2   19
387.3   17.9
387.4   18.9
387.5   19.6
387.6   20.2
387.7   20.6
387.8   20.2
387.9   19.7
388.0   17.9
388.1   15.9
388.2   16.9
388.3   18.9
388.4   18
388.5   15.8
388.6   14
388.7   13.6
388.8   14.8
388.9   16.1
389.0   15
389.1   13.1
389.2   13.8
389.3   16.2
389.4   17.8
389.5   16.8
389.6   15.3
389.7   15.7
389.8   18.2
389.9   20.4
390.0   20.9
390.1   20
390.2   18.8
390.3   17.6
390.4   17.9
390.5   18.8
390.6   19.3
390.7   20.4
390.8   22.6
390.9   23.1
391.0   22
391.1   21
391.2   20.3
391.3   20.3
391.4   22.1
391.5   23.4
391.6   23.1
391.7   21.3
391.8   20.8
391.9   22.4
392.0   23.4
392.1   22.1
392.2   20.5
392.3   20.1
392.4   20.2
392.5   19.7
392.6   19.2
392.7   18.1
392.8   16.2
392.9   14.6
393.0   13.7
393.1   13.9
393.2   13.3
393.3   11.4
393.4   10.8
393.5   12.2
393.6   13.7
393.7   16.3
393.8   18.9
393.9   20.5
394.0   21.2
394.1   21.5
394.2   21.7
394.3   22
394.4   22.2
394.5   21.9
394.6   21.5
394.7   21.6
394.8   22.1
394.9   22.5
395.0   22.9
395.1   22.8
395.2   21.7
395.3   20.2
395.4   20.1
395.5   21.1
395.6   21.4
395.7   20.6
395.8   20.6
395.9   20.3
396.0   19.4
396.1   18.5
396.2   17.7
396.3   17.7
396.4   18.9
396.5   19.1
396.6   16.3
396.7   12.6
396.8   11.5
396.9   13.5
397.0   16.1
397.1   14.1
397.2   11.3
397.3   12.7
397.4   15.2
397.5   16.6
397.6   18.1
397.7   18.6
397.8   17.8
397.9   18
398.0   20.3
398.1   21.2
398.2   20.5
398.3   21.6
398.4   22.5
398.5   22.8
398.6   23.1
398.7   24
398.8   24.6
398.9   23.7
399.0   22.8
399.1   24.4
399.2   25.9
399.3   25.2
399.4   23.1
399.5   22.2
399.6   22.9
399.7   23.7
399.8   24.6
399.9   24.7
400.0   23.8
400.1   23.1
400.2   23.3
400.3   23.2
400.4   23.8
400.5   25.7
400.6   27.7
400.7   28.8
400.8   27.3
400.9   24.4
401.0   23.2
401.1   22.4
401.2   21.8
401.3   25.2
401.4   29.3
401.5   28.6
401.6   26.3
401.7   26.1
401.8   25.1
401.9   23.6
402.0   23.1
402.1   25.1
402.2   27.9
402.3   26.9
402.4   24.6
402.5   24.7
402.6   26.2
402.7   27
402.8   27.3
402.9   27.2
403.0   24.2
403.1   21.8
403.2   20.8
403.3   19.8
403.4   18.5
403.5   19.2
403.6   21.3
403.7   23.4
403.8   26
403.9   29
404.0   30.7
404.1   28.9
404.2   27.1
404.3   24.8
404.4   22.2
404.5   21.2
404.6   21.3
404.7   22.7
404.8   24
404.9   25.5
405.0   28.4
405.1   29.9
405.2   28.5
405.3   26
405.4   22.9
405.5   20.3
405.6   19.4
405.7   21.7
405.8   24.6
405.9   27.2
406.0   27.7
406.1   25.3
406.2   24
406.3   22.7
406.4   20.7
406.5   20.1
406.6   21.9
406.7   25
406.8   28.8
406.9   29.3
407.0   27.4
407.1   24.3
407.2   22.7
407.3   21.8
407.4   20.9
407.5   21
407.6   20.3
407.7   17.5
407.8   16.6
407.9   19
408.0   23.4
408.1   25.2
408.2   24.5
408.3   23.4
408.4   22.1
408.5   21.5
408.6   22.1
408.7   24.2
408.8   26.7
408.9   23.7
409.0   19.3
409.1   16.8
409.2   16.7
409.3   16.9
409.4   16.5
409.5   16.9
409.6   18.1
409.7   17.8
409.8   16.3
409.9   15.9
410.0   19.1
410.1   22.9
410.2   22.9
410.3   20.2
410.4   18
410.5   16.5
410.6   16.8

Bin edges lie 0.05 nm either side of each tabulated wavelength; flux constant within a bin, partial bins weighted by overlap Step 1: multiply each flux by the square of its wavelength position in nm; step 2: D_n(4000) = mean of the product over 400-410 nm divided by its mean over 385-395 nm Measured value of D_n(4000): 1.3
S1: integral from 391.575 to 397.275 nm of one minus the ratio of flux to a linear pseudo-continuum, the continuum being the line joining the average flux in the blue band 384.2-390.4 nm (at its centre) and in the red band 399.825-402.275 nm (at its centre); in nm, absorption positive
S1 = 0.933 nm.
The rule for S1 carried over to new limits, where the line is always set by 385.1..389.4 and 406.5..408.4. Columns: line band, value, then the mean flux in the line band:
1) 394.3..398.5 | 0.417 nm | 18.9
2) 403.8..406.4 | -0.291 nm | 25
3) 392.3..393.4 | 0.241 nm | 16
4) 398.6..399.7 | -0.120 nm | 23.8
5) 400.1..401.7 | -0.262 nm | 25.4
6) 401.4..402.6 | -0.211 nm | 25.8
